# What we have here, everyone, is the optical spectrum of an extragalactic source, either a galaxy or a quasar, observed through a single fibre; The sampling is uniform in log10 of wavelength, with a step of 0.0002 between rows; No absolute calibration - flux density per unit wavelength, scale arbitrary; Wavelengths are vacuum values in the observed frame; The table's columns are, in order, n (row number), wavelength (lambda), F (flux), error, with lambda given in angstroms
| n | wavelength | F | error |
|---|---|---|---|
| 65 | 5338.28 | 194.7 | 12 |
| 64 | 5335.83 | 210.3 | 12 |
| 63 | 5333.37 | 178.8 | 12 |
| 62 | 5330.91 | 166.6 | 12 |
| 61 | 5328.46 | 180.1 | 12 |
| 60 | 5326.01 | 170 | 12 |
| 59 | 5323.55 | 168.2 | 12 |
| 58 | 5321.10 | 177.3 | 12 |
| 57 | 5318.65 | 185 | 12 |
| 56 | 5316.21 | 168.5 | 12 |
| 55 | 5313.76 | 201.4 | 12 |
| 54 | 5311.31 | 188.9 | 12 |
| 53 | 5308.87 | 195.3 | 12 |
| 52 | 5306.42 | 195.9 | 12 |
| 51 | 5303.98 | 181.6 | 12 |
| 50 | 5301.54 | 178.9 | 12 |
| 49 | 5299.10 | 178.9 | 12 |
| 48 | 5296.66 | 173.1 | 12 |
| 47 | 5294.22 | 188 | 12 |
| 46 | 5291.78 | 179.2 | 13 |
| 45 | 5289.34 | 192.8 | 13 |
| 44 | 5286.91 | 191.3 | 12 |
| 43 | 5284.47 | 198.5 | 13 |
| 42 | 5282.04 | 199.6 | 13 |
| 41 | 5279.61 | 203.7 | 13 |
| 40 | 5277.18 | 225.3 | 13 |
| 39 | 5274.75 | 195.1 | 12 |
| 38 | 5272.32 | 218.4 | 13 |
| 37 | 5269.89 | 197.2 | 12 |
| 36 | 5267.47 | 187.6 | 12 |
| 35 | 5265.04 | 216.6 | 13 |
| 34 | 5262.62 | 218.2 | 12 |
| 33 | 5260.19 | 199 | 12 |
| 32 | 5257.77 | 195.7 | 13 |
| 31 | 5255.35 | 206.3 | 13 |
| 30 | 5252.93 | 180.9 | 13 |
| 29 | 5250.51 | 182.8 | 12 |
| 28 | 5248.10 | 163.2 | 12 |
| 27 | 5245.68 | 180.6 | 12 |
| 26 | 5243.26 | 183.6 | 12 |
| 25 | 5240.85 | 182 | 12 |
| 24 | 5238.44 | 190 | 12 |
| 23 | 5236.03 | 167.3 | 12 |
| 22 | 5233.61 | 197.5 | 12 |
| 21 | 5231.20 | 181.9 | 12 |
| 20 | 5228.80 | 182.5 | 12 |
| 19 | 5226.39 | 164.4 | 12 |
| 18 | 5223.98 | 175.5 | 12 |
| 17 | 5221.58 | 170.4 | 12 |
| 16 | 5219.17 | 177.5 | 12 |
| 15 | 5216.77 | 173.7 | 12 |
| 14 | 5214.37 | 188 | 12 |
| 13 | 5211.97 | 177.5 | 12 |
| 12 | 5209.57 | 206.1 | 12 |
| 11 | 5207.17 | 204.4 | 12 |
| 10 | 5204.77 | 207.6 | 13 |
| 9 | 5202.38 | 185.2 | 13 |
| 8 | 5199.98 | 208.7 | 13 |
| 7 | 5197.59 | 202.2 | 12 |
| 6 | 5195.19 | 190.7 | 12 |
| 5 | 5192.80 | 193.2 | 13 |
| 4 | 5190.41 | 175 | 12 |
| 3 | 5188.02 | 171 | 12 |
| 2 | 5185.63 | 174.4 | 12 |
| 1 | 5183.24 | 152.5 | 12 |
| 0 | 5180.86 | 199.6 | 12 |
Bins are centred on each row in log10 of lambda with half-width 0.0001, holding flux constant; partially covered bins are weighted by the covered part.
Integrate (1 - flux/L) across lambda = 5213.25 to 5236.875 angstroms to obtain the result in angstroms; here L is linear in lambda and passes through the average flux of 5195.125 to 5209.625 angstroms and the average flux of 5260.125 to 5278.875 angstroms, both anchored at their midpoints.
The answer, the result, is 2.9 angstroms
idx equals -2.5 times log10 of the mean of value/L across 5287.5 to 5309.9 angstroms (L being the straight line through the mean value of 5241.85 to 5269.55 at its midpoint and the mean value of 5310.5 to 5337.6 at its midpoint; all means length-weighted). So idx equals 0.00 mag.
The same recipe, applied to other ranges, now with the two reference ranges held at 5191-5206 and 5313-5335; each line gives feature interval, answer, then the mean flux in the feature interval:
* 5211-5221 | 0.09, 179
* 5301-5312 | -0.05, 189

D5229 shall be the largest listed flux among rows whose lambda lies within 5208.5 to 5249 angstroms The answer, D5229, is 206.1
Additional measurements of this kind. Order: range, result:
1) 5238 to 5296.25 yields 225.3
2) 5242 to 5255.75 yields 206.3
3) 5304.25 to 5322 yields 201.4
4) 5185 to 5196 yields 193.2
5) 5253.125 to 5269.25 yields 218.2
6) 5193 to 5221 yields 208.7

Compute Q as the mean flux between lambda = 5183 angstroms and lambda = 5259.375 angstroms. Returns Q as 185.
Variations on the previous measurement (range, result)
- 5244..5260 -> 186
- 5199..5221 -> 191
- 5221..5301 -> 190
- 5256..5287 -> 204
